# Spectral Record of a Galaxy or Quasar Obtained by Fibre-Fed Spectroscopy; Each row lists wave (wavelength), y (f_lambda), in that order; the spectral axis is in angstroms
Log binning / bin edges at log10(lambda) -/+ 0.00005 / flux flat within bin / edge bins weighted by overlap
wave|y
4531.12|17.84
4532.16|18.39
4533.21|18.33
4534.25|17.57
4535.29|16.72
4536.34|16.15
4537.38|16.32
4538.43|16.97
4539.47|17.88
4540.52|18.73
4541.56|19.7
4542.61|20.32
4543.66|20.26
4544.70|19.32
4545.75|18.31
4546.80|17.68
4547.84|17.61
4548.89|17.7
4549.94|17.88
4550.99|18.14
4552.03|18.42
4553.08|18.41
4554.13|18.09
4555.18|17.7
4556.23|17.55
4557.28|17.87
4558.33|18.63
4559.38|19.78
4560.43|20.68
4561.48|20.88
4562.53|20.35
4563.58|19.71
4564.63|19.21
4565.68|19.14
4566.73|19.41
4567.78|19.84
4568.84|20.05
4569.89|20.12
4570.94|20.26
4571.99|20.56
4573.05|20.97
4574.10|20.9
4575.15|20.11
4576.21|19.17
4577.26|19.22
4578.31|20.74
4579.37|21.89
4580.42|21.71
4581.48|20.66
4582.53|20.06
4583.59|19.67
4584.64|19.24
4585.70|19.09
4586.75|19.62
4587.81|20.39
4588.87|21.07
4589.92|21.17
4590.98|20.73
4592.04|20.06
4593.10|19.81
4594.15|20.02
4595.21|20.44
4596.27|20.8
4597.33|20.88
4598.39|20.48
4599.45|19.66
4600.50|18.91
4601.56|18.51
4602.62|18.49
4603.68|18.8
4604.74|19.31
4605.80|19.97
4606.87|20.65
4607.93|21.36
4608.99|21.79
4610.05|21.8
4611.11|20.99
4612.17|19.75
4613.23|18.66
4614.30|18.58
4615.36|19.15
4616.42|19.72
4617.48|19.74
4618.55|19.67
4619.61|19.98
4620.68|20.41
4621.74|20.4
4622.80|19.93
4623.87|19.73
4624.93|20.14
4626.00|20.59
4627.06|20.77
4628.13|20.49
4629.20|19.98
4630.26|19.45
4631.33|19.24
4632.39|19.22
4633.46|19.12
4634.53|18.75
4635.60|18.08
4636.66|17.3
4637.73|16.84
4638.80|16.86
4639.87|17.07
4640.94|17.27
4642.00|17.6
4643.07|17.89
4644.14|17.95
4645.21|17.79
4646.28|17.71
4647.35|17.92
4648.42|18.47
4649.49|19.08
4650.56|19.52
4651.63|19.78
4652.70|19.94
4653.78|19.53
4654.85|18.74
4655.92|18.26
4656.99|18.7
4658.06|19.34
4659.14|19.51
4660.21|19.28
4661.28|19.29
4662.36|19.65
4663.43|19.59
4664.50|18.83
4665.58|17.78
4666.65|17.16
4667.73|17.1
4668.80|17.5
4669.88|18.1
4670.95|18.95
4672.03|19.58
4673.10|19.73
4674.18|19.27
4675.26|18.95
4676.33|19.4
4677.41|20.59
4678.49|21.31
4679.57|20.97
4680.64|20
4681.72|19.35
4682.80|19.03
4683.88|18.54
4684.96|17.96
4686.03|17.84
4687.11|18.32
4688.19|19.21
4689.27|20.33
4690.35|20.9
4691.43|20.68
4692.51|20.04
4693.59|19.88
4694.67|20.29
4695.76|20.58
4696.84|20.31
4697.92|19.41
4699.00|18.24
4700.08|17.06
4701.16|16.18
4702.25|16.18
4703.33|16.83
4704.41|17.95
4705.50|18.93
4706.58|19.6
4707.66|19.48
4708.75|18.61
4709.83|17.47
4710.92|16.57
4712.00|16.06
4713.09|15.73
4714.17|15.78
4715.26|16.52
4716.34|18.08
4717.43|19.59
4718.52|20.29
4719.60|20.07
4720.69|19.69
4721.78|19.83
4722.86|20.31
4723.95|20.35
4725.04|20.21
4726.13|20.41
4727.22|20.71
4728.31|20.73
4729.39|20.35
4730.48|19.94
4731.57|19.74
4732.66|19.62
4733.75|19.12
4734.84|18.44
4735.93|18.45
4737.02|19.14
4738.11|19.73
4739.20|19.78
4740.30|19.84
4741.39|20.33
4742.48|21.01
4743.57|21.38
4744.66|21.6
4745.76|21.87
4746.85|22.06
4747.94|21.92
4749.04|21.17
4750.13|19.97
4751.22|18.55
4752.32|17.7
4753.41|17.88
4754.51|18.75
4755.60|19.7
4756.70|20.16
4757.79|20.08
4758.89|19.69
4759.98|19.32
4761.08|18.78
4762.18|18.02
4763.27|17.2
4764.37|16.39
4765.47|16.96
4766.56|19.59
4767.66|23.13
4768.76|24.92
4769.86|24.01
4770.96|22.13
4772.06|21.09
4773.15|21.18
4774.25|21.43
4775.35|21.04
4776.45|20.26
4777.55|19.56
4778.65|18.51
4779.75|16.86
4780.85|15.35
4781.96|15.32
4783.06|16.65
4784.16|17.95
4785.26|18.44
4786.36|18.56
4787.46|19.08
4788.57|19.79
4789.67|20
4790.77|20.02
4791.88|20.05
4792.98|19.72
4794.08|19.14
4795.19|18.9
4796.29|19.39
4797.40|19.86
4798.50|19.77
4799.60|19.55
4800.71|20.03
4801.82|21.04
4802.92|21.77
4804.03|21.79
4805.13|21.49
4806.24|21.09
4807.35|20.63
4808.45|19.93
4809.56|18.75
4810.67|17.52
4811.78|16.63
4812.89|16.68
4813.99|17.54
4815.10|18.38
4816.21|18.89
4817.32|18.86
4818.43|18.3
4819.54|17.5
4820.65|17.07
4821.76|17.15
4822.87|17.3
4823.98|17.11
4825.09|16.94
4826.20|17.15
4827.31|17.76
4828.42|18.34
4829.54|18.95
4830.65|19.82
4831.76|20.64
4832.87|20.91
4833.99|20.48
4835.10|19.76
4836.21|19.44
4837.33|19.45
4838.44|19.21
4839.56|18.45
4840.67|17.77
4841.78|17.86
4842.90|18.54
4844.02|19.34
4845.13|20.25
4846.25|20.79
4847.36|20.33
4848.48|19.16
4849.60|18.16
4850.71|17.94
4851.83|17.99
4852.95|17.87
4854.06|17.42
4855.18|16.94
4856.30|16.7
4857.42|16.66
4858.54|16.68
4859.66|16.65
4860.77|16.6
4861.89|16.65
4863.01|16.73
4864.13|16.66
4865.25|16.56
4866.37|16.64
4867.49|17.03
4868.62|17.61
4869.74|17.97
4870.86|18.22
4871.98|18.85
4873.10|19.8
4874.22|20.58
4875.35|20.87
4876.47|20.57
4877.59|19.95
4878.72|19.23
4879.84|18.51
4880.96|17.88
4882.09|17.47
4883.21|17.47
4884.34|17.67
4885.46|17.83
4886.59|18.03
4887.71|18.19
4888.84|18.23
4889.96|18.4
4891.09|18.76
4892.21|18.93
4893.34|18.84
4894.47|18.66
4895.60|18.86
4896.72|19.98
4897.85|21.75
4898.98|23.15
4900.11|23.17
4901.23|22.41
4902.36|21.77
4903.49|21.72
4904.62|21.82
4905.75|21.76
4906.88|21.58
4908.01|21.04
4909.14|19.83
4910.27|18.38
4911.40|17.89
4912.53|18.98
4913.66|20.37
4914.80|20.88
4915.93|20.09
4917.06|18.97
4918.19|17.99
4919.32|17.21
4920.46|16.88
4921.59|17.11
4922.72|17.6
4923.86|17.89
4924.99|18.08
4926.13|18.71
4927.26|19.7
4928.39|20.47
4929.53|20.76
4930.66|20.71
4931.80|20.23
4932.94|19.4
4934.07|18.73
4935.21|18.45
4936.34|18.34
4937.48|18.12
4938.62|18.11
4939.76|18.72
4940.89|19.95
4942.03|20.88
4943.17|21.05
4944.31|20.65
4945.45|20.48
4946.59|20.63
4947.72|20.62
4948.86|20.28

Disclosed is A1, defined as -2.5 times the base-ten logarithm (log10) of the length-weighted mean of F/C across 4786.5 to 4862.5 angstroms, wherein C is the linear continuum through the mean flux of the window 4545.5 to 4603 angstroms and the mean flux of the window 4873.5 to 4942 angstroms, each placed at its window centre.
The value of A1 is 0.04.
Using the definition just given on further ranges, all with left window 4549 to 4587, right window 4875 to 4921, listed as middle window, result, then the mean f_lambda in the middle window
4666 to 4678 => 0.05 mag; 18.8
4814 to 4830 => 0.10 mag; 17.8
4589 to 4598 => -0.05 mag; 20.5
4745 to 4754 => -0.03 mag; 20.2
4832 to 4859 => 0.05 mag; 18.7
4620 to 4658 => 0.04 mag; 18.9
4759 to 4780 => -0.03 mag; 20.1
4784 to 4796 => 0.02 mag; 19.3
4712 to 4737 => 0.02 mag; 19.2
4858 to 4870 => 0.16 mag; 16.9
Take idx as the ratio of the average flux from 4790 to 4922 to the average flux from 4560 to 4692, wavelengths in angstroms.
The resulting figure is 0.97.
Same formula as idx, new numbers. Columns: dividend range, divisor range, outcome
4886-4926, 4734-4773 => 0.98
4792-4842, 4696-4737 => 1.01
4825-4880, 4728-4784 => 0.94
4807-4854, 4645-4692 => 0.97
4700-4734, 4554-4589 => 0.94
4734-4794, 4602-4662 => 1.02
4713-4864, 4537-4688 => 0.99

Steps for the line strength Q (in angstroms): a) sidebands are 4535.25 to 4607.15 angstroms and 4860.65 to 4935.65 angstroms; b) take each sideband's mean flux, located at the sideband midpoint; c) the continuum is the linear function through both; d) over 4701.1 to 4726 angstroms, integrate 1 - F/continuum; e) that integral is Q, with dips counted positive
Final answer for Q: 1.2 angstroms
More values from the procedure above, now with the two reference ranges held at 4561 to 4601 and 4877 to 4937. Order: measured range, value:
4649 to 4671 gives 1.3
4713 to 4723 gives 0.6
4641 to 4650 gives 0.9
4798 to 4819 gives 0.2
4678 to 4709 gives 1.3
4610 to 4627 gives 0.1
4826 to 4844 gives 0.4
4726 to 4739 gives 0.1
